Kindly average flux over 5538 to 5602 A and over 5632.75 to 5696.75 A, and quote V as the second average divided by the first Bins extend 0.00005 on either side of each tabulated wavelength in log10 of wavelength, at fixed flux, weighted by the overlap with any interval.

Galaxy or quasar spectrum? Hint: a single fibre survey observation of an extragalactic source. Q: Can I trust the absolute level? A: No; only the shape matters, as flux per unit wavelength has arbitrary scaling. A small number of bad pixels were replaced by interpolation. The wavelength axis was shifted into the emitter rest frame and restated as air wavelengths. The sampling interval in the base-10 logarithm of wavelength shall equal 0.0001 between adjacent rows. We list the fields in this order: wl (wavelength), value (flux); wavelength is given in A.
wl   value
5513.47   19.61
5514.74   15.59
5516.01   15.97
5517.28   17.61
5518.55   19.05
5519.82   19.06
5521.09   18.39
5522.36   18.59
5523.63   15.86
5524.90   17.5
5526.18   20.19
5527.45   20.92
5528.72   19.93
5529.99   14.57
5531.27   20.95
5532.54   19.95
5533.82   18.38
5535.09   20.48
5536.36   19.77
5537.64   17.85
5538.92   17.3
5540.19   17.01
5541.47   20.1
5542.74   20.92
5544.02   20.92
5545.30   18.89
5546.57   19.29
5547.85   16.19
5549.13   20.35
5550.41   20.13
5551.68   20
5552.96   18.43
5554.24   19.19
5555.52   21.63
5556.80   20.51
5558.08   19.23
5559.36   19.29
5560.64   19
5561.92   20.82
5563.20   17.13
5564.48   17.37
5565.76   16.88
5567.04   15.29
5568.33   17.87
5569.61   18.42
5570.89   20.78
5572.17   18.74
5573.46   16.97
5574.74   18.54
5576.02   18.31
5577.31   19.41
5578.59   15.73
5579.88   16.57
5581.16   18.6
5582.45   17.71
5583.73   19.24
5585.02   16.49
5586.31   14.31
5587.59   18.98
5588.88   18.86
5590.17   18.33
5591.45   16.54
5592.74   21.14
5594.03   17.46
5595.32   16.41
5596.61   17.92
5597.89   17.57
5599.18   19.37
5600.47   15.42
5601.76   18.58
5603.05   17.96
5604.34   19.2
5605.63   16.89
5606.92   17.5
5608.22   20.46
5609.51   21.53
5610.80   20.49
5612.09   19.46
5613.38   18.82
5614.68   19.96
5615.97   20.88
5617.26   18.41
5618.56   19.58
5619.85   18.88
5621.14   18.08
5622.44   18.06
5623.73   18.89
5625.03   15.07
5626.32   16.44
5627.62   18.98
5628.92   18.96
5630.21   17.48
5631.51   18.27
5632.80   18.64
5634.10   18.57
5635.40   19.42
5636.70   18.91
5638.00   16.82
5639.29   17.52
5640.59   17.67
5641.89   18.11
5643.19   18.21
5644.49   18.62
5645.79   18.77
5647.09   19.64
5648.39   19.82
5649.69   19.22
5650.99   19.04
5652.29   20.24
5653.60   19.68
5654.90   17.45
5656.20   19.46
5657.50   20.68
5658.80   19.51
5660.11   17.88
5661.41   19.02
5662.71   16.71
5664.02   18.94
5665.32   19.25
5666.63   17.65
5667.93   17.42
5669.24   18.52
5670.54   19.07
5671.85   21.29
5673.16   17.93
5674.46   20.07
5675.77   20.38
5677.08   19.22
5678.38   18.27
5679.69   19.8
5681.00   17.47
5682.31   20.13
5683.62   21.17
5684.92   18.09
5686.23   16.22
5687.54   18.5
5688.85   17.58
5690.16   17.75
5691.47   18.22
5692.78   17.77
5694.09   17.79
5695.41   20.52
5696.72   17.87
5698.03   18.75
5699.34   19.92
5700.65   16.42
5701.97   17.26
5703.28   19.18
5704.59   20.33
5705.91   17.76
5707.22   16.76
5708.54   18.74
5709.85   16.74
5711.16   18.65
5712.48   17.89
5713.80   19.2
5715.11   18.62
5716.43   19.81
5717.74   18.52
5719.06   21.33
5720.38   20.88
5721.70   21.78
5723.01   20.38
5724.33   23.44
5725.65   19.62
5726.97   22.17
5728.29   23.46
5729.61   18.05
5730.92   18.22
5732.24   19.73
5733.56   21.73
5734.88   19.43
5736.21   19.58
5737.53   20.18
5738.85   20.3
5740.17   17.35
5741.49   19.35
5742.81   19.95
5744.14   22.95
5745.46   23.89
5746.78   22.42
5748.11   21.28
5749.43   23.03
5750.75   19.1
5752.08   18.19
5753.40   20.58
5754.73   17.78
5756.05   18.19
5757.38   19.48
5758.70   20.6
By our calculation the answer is 1.02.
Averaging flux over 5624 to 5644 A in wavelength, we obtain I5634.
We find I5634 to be 18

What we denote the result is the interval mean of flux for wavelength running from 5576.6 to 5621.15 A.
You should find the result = 18.4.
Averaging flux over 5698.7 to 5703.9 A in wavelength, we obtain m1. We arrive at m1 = 18.2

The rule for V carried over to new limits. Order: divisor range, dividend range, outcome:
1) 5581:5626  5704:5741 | 1.07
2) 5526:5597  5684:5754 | 1.05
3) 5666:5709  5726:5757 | 1.09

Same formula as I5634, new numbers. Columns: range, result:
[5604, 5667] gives 18.7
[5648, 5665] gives 19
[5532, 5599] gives 18.5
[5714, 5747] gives 20.5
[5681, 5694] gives 18.3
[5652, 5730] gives 19.1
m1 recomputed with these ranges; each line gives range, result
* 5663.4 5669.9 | 18.4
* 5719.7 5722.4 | 21.3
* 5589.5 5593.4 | 18.7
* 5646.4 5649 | 19.7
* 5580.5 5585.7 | 18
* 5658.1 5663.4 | 18.3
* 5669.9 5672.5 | 20.2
